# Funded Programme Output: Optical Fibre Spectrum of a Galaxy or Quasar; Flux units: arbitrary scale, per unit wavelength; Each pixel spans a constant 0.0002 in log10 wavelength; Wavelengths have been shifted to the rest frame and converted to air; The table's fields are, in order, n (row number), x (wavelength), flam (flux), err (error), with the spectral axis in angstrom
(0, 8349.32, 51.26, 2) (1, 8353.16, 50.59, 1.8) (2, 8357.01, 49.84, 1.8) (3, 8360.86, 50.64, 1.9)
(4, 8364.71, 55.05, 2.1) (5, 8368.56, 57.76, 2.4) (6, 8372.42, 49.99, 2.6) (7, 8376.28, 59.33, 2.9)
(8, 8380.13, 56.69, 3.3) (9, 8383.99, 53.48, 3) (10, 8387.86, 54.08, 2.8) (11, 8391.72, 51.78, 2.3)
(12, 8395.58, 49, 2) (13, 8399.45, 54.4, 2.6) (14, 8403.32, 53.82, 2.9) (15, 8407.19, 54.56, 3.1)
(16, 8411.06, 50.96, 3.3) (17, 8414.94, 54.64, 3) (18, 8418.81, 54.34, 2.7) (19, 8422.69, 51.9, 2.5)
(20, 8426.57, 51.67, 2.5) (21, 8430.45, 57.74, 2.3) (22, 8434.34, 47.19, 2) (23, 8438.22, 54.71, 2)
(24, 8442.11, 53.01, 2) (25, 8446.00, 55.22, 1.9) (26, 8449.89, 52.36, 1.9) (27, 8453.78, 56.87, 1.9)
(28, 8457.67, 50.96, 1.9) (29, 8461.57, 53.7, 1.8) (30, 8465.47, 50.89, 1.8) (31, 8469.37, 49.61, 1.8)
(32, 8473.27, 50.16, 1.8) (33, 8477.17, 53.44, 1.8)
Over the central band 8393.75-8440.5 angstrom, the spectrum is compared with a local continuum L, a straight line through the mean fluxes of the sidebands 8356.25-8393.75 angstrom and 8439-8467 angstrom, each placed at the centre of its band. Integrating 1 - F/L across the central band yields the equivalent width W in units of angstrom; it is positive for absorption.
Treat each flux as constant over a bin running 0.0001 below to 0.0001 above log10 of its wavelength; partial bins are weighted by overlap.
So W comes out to 0.6 angstrom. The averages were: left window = 54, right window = 53.4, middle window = 52.9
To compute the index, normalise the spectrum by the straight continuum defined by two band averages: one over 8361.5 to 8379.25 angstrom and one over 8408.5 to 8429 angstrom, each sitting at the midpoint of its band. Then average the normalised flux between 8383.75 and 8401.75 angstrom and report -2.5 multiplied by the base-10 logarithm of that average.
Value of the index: 0.03 mag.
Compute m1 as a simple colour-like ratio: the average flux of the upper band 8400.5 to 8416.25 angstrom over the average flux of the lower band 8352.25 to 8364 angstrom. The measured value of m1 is 1.05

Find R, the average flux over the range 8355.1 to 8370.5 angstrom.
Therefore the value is 53.3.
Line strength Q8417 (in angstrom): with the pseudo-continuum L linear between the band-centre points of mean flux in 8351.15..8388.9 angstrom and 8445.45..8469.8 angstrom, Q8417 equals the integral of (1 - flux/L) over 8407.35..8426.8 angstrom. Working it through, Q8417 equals 0.1 angstrom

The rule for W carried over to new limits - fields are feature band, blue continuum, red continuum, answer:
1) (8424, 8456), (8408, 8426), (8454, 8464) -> -0.3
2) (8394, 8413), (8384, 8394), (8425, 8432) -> 0.3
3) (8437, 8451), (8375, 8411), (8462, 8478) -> -0.5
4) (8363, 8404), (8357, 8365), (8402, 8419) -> -1.2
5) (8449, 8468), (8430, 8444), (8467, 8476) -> -0.6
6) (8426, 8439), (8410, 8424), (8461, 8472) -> -0.1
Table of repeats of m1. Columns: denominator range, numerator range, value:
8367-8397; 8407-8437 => 0.98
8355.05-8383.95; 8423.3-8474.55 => 0.97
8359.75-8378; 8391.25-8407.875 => 0.96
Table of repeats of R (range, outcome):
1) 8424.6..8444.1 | 52.9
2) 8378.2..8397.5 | 53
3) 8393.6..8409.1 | 52.9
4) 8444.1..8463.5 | 53.8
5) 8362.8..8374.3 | 54.3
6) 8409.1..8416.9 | 52.8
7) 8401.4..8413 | 53.1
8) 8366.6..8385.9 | 55.5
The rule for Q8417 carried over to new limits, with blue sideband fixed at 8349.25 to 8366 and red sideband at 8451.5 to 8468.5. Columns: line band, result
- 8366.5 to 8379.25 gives -1.0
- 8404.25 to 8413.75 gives -0.2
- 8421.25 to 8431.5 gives -0.2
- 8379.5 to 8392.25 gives -0.5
